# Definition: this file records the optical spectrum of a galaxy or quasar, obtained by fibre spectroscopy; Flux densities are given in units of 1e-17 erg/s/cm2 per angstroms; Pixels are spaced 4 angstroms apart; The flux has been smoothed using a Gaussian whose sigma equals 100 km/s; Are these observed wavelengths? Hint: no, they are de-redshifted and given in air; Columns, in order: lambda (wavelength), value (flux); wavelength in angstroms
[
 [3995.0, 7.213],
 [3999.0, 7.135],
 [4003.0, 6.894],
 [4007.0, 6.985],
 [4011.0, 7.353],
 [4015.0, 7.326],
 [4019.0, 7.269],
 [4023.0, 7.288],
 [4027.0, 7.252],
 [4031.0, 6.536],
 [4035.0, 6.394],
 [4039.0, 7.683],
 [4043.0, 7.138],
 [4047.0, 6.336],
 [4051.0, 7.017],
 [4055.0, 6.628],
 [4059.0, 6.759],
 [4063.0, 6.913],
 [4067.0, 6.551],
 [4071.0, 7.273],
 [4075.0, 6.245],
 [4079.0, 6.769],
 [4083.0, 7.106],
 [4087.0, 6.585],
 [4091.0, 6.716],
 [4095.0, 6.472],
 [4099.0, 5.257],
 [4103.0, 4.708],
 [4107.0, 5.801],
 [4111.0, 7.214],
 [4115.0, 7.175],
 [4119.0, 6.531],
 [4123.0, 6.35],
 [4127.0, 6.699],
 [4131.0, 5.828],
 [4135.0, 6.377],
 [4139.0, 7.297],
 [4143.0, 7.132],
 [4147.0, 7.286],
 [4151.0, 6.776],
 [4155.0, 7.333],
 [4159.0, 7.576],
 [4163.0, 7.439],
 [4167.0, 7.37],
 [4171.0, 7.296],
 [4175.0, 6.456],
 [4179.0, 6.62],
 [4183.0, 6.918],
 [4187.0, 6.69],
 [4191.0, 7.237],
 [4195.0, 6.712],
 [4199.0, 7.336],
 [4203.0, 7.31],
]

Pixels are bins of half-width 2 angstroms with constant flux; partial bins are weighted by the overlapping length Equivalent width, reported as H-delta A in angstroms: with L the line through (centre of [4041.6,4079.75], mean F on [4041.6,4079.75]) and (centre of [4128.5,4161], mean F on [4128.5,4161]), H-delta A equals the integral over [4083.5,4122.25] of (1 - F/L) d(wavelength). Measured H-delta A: 3.1 angstroms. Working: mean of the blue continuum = 6.76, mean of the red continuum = 6.95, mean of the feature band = 6.31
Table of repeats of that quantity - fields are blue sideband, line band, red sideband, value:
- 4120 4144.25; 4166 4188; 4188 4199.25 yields 0.1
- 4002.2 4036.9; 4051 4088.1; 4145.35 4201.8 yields 1.4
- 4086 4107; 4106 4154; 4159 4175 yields -1.4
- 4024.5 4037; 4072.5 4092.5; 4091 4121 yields -1.0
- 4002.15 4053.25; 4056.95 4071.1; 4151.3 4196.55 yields 0.4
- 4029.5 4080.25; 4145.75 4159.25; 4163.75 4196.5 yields -0.6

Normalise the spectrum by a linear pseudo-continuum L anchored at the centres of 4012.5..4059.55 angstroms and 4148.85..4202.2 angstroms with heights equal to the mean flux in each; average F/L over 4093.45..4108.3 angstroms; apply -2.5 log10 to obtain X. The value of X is 0.26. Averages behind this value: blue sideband 6.98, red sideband 7.06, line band 5.52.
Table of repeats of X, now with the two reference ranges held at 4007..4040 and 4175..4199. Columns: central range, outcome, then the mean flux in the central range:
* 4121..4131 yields 0.09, 6.39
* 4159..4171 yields -0.08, 7.42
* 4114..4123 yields 0.04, 6.71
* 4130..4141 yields 0.06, 6.56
